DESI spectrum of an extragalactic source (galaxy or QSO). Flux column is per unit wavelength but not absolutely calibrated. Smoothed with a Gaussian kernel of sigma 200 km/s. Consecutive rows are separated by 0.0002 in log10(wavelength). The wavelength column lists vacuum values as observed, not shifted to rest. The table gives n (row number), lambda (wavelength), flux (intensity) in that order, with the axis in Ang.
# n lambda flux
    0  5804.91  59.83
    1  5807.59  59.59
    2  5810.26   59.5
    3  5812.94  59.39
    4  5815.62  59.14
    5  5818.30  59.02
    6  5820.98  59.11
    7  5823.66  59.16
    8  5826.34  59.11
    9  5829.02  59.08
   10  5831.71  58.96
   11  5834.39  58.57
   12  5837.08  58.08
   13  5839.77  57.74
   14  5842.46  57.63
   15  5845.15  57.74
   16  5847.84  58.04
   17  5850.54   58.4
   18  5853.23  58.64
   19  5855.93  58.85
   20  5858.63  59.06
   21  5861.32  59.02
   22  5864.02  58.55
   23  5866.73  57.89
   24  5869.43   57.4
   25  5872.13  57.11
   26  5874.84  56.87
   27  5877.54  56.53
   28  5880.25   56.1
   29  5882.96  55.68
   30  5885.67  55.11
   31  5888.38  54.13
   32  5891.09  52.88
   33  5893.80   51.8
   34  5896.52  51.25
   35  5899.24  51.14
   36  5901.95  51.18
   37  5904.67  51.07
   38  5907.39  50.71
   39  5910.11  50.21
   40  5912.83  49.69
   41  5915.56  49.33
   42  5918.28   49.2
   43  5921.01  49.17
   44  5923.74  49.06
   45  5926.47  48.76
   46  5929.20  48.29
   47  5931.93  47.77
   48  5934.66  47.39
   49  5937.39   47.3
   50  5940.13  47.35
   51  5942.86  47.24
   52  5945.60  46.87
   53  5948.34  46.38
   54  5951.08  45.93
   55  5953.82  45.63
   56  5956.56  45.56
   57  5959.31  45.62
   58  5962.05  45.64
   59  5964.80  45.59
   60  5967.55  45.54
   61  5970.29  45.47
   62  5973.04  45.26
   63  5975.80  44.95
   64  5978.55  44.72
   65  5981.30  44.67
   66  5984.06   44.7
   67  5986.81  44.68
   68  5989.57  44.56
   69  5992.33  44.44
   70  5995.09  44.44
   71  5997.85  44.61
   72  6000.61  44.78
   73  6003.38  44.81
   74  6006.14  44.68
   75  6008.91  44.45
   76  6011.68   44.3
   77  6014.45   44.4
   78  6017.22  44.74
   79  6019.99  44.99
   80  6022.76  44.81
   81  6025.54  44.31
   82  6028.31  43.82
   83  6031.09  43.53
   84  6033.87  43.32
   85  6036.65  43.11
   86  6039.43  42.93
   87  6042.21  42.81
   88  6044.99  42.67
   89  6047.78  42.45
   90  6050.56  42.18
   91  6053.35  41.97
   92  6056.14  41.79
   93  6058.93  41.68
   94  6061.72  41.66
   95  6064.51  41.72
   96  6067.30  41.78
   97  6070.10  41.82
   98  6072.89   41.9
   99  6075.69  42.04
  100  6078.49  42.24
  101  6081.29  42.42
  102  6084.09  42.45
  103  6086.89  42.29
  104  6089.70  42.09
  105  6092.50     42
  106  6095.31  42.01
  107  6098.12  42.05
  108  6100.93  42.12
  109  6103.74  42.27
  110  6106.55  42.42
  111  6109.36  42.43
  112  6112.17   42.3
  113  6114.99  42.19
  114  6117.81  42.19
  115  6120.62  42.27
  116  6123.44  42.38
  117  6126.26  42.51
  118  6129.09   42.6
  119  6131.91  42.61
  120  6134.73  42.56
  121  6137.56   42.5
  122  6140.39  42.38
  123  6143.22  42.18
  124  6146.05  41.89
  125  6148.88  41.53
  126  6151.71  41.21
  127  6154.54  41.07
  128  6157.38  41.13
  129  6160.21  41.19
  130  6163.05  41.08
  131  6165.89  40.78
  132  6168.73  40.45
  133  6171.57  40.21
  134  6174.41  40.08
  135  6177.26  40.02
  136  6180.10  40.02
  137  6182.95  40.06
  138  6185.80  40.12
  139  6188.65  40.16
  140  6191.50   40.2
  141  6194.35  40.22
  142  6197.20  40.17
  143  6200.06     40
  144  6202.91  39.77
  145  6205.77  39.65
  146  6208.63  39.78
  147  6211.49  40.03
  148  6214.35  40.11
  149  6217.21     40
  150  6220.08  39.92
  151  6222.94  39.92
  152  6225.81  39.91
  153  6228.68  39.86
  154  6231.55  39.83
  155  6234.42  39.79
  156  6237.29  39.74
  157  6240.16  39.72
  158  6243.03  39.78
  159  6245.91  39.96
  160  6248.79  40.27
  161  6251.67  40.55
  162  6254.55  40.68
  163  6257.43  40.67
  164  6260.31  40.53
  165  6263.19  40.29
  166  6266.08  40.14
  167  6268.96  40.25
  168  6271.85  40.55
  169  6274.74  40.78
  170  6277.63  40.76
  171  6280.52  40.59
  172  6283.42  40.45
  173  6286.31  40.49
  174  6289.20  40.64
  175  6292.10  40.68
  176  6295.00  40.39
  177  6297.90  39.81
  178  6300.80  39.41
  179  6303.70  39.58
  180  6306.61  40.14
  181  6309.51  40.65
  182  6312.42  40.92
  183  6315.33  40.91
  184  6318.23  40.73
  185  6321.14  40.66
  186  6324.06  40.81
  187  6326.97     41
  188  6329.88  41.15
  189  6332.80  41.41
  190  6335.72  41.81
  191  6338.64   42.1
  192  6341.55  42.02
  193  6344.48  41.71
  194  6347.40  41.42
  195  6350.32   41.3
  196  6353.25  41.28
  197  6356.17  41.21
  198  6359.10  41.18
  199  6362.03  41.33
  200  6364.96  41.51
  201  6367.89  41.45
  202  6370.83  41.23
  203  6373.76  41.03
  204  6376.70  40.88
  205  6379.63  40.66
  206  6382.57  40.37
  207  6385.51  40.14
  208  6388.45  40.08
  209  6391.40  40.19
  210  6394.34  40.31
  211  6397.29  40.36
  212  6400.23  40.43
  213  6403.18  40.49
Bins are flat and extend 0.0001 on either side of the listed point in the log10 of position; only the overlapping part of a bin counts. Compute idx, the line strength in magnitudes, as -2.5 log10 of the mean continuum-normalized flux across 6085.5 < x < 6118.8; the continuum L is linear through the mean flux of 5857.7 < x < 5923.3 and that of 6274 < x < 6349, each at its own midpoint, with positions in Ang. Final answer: 0.12 mag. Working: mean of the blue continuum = 53.7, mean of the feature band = 42.2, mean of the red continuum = 40.8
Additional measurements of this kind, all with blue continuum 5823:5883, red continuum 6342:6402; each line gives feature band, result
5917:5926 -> 0.14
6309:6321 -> 0.05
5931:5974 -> 0.18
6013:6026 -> 0.18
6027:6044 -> 0.20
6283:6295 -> 0.08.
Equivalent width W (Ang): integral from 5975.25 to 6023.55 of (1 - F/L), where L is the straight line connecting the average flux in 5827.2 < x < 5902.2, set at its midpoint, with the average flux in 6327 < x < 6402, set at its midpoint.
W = 7.2 Ang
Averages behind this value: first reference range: 56.6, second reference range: 41.1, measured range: 44.7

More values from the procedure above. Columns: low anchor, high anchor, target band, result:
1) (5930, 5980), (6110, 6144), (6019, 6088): 2.11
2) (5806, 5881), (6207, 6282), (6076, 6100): 2.58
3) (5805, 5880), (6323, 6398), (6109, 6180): 9.84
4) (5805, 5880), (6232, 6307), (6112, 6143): 2.60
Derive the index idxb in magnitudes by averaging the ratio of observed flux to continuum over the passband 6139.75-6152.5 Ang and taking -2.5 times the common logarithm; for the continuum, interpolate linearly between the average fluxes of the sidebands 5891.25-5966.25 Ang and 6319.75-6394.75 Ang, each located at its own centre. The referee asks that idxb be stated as 0.07 mag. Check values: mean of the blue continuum 48.4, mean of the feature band 41.8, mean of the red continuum 41.1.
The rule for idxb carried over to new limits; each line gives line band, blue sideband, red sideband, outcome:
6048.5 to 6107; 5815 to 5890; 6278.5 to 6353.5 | 0.179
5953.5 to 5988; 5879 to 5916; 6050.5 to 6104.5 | 0.066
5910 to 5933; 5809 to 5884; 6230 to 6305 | 0.126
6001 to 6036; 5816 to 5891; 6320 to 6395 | 0.180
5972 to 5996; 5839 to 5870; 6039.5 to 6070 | 0.073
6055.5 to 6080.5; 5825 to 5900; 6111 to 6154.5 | 0.095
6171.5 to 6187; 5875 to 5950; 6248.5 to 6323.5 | 0.085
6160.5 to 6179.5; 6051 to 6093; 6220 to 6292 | 0.016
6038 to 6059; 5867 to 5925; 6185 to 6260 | 0.109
